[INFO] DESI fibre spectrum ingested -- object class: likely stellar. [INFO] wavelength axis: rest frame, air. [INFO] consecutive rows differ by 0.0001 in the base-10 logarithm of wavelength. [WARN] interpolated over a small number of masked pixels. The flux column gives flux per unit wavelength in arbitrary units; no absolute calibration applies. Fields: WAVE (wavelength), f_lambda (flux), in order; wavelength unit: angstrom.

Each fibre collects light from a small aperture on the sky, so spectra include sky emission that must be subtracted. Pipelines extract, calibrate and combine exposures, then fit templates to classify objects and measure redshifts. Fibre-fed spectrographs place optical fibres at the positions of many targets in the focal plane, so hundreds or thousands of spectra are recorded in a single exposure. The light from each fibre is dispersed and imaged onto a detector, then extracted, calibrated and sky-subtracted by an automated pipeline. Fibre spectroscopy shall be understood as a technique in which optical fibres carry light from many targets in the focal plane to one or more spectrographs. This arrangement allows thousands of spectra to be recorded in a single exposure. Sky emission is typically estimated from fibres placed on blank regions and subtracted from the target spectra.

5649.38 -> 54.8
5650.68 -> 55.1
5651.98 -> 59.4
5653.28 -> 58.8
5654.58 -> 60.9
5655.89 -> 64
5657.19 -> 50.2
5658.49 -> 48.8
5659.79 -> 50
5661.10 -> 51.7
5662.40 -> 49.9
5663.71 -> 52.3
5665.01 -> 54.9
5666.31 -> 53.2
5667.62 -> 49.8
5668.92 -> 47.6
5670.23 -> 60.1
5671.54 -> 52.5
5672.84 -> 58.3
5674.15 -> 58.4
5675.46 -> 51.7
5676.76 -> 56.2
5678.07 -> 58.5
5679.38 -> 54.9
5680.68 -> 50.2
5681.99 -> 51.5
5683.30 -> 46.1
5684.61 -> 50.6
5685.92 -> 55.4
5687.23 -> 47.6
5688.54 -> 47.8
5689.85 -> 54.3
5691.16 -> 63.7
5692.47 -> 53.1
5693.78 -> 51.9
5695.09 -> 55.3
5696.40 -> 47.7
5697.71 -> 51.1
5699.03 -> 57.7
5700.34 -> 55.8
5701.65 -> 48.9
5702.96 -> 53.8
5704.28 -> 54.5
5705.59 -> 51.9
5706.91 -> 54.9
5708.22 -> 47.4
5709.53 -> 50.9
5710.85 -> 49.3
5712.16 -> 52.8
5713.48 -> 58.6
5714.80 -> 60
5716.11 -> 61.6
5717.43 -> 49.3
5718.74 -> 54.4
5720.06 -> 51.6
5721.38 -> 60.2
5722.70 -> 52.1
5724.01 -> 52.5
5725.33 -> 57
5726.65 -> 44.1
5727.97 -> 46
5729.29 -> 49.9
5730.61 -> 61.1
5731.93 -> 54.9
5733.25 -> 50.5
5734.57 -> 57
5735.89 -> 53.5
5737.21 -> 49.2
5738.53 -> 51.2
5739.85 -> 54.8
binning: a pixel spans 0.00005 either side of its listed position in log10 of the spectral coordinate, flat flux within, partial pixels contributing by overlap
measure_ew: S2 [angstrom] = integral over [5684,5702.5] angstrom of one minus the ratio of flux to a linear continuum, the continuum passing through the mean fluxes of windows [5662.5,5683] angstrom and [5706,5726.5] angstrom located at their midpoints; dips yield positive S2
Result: 0.3 angstrom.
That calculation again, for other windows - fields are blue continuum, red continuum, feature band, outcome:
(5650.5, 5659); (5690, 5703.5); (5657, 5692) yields 1.7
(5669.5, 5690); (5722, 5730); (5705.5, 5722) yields -1.0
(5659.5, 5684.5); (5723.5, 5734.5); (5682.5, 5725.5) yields -0.6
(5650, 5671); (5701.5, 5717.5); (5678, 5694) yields 0.4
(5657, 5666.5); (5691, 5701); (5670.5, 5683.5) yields -0.4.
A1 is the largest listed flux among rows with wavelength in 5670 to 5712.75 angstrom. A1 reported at 63.7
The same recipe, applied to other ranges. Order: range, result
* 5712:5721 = 61.6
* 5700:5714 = 58.6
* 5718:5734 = 61.1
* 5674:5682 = 58.5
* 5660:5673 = 60.1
